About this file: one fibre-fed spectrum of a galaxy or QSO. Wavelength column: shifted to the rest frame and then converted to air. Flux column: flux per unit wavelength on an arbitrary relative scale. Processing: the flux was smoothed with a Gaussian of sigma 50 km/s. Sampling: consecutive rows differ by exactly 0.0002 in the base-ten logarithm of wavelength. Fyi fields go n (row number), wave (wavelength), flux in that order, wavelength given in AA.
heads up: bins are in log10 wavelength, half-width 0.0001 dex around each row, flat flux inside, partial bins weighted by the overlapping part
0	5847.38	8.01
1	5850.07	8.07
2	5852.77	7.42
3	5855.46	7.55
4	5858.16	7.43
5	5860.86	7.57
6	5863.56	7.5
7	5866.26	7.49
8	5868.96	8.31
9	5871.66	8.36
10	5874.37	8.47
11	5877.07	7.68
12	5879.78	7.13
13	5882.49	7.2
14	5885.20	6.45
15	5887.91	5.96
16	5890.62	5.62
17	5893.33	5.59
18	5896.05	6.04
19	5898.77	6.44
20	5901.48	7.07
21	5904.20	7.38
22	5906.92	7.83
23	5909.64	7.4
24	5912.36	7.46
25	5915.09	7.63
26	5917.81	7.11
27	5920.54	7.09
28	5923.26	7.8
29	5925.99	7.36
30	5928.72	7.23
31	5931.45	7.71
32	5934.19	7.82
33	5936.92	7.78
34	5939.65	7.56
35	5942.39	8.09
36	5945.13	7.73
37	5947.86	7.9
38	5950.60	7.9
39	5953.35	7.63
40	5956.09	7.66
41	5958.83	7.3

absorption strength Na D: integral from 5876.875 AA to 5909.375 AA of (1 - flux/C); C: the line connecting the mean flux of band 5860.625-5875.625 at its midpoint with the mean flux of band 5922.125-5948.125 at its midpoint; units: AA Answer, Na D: 4.9 AA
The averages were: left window 7.98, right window 7.69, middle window 6.69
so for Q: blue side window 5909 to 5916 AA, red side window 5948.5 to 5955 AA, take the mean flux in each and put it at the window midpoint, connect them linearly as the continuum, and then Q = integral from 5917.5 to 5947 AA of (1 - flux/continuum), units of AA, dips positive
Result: 0.2 AA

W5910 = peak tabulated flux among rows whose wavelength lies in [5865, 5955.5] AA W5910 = 8.47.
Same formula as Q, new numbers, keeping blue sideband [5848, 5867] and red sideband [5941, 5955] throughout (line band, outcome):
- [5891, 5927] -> 3.2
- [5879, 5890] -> 1.5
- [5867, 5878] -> -0.8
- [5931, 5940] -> 0.1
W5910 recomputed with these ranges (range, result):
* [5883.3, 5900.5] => 6.45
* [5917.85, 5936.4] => 7.82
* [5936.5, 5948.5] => 8.09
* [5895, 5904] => 7.07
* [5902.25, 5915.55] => 7.83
